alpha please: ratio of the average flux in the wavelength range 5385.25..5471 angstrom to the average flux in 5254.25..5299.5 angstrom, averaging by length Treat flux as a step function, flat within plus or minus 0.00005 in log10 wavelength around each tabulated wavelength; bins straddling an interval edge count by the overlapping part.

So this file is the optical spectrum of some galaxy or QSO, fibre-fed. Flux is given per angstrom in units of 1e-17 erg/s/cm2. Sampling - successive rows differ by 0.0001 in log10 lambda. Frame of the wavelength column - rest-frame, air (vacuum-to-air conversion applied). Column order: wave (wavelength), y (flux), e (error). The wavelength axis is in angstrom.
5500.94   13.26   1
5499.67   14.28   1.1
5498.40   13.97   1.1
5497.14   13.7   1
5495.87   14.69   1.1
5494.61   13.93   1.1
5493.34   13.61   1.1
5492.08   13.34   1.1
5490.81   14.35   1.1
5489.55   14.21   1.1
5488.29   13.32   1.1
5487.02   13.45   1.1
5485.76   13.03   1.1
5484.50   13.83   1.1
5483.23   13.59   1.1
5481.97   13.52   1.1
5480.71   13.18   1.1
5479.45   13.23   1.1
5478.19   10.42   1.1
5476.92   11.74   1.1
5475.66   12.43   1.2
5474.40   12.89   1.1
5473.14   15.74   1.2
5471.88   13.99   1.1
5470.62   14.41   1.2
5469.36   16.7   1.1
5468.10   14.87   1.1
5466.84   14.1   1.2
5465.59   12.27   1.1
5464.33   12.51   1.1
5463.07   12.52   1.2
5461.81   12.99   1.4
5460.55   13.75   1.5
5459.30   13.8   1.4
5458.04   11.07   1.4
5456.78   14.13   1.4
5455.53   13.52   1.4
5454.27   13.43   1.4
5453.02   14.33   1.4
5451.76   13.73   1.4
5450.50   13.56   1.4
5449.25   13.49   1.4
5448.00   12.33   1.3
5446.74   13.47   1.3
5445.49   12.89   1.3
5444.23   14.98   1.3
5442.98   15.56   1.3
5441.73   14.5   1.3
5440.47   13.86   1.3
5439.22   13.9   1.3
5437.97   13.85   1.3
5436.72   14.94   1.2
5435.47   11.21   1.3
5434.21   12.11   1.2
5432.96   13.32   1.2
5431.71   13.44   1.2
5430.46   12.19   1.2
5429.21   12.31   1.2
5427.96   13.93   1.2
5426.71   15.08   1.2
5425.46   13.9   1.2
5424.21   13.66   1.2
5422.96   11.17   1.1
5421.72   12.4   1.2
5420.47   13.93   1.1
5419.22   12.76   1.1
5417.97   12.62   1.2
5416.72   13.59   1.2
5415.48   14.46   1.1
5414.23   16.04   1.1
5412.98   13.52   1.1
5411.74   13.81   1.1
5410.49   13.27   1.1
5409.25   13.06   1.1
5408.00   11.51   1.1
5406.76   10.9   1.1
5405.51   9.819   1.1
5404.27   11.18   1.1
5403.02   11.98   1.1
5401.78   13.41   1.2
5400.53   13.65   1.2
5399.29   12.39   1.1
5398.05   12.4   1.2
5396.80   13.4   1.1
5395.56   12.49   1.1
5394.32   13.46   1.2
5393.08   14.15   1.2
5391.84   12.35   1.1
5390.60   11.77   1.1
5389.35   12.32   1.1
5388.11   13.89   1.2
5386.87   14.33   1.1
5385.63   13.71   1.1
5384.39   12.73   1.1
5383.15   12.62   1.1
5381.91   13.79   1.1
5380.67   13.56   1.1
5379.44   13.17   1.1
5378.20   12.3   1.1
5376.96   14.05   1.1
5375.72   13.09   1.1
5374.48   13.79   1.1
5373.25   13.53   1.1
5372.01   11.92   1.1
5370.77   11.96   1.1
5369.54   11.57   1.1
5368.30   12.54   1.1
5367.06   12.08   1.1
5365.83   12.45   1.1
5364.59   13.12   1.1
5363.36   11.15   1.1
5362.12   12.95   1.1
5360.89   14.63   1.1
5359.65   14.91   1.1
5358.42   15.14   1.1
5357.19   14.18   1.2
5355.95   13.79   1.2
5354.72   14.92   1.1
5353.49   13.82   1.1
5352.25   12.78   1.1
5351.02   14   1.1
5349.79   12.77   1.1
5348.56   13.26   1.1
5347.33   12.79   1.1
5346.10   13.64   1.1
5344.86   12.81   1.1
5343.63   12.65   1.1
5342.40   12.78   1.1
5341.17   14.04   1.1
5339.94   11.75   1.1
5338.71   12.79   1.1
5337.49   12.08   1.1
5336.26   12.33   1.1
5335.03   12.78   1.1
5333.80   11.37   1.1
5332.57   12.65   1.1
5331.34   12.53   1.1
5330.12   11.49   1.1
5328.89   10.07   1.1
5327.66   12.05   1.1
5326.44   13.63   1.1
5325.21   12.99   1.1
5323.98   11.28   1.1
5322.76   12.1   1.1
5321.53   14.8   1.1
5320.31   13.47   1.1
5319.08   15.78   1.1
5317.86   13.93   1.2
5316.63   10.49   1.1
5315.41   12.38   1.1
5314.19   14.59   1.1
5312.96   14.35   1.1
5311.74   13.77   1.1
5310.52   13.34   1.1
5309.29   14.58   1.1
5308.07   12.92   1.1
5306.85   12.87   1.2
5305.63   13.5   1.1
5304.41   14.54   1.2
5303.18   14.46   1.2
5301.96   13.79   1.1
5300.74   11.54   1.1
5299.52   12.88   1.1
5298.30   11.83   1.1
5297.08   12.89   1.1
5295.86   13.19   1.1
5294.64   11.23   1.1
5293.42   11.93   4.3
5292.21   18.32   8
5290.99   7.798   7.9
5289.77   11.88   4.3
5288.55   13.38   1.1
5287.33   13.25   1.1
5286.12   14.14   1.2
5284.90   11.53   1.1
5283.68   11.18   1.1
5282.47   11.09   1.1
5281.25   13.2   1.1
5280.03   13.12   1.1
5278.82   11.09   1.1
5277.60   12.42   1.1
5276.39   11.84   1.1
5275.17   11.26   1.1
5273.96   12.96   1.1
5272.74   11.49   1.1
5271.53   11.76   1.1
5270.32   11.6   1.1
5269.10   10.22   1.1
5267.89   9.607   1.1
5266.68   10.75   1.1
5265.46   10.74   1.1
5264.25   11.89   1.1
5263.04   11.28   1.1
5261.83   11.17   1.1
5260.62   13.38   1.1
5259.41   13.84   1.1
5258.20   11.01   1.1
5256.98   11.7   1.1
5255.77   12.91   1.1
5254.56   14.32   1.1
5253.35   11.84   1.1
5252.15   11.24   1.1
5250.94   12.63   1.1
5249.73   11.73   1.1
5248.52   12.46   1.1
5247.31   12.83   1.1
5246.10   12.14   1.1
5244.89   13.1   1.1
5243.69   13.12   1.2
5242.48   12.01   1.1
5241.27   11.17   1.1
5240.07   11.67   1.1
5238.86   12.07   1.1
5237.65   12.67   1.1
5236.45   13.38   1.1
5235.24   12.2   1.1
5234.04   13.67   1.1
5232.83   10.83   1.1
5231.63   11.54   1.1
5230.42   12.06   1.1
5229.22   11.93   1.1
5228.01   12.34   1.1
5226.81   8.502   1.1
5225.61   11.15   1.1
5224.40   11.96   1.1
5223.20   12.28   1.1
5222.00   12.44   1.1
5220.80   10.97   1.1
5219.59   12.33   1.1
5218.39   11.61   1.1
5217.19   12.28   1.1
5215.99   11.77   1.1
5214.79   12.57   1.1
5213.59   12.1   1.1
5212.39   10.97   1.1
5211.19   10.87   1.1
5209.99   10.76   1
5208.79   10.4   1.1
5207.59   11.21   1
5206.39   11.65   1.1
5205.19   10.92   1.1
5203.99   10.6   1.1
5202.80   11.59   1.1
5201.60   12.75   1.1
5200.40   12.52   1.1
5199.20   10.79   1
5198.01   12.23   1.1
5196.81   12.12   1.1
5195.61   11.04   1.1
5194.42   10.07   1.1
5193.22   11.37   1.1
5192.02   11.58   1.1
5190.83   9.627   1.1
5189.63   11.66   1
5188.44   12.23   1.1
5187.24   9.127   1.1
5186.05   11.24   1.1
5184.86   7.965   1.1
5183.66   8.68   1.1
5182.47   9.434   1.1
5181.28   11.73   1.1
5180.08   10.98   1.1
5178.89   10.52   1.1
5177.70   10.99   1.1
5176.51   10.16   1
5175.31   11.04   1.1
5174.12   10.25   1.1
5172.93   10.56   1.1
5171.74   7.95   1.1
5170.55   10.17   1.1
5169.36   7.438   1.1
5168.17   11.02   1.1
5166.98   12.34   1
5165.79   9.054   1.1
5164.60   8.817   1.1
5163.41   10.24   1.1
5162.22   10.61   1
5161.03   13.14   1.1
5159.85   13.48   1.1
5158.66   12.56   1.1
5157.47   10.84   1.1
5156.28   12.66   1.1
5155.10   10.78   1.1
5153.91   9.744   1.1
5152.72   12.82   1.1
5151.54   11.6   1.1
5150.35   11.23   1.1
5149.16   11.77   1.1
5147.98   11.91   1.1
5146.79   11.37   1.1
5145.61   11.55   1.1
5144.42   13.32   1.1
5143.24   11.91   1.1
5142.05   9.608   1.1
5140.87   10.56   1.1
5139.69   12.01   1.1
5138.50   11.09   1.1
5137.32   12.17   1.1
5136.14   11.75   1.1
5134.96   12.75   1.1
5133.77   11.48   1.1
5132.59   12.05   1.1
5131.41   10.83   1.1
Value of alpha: 1.10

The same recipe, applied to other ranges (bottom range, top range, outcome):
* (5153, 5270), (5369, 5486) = 1.16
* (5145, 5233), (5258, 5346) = 1.13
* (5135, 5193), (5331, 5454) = 1.20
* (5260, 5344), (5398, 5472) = 1.06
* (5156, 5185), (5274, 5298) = 1.18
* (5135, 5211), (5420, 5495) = 1.22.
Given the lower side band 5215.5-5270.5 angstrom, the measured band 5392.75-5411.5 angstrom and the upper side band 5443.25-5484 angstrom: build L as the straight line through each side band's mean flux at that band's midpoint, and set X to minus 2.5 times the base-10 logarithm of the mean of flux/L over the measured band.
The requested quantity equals 0.05 mag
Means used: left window 11.9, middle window 12.5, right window 13.4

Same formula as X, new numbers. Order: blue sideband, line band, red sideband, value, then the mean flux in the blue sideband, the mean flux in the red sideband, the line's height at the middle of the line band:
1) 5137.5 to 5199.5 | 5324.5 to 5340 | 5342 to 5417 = 0.03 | 10.9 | 13.1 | 12.6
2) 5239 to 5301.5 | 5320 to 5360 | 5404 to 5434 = -0.04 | 12.1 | 13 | 12.5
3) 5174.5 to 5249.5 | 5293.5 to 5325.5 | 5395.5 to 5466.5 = -0.08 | 11.5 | 13.2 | 12.2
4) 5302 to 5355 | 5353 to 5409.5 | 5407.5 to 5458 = 0.03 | 13.1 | 13.5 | 13.3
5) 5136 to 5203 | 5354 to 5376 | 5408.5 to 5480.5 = -0.04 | 11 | 13.5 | 12.8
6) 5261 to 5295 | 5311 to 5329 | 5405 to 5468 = -0.08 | 11.9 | 13.3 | 12.3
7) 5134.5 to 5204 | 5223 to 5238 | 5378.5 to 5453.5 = -0.03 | 11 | 13.2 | 11.6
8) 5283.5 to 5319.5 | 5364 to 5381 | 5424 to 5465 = 0.04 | 13.1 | 13.5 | 13.3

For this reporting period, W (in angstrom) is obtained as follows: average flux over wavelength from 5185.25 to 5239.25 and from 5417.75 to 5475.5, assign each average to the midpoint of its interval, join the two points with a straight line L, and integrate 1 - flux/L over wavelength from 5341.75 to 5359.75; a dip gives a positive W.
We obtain -1.2 angstrom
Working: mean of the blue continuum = 11.5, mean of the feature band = 13.6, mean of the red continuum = 13.5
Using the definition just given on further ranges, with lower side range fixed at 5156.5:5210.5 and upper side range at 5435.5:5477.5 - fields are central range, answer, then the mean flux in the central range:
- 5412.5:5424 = -0.1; 13.4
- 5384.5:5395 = -0.2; 13.2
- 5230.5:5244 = -1.0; 12.2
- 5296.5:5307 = -1.0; 13.2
